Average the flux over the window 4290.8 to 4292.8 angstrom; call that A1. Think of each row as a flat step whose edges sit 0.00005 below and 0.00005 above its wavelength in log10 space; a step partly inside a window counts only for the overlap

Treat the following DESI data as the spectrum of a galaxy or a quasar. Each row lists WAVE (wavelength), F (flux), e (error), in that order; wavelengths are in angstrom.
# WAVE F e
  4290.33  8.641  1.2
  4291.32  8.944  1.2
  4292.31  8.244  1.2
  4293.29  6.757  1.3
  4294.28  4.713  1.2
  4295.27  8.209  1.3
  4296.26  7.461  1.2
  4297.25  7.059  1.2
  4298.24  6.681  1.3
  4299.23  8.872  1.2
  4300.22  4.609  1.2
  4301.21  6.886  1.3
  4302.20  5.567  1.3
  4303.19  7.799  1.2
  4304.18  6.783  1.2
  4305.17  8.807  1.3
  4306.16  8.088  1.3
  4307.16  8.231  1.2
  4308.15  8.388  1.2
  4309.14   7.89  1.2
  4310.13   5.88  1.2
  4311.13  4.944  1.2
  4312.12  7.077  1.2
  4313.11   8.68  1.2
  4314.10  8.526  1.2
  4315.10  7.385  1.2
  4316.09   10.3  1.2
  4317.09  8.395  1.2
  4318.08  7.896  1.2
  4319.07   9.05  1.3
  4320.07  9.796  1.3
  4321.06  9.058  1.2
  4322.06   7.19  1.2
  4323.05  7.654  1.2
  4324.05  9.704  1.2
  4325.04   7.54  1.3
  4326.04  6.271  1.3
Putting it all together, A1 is 8.59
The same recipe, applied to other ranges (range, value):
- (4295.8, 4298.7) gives 7.06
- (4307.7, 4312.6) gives 6.82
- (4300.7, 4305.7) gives 7.17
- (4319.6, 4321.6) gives 9.38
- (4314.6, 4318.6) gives 8.5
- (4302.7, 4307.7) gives 7.94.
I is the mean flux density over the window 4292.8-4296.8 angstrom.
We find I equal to 6.79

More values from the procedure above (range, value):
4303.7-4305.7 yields 7.82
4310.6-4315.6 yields 7.32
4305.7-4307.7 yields 8.14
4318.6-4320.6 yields 9.42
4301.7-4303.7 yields 6.69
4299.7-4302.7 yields 5.72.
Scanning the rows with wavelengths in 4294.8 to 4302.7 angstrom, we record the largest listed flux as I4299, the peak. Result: 8.872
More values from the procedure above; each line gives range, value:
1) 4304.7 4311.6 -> 8.807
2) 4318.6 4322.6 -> 9.796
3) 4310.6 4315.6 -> 8.68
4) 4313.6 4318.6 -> 10.3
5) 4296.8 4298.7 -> 7.059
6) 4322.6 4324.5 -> 9.704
